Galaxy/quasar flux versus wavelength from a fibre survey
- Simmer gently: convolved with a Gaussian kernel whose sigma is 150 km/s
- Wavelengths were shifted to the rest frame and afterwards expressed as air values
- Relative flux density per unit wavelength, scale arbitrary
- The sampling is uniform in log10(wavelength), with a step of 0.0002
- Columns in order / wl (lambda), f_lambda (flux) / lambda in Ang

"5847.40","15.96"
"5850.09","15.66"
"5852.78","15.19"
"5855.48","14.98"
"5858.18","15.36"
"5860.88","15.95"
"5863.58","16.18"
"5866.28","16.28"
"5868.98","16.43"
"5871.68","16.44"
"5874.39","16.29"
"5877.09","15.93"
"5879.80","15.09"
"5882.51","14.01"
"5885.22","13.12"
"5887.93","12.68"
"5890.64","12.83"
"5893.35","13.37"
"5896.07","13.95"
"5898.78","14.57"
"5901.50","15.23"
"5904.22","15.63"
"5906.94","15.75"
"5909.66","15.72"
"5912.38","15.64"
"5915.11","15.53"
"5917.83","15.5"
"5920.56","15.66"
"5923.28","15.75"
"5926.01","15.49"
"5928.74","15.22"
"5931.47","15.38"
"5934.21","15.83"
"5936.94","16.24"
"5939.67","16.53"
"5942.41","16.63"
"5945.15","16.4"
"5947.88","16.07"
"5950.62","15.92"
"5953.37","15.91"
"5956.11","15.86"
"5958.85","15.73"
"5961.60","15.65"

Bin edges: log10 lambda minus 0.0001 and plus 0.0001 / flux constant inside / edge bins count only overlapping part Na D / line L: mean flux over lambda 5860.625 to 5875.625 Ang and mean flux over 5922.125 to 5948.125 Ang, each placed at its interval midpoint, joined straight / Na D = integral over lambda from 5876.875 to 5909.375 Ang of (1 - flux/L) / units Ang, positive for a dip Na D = 3.7 Ang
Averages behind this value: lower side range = 16.3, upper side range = 16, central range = 14.3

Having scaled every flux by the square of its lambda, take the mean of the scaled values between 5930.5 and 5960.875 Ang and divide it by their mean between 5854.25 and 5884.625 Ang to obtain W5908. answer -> 1.05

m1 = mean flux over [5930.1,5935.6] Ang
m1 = 15.6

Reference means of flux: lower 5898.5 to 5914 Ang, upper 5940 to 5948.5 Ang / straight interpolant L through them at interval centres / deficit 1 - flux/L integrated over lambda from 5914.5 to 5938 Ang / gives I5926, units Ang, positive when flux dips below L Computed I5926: 0.5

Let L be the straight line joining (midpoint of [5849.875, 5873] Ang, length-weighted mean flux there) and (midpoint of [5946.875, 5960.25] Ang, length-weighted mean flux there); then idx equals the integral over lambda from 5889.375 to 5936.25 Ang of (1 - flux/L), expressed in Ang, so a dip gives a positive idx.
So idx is 2.1 Ang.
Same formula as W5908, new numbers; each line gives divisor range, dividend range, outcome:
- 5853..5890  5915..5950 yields 1.06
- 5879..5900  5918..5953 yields 1.18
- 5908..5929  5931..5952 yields 1.04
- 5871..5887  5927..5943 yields 1.08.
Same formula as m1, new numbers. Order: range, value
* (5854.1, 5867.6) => 15.7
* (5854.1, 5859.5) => 15.1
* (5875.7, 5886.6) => 14.5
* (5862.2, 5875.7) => 16.3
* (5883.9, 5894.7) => 13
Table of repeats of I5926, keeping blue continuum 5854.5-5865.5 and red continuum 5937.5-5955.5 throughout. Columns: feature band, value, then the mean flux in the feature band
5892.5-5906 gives 1.1 Ang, 14.6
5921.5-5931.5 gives 0.4 Ang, 15.5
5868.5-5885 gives 0.3 Ang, 15.5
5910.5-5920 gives 0.3 Ang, 15.6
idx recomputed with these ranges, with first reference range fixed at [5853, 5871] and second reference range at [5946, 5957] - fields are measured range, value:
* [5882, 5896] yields 2.34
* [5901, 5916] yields 0.28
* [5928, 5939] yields 0.13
